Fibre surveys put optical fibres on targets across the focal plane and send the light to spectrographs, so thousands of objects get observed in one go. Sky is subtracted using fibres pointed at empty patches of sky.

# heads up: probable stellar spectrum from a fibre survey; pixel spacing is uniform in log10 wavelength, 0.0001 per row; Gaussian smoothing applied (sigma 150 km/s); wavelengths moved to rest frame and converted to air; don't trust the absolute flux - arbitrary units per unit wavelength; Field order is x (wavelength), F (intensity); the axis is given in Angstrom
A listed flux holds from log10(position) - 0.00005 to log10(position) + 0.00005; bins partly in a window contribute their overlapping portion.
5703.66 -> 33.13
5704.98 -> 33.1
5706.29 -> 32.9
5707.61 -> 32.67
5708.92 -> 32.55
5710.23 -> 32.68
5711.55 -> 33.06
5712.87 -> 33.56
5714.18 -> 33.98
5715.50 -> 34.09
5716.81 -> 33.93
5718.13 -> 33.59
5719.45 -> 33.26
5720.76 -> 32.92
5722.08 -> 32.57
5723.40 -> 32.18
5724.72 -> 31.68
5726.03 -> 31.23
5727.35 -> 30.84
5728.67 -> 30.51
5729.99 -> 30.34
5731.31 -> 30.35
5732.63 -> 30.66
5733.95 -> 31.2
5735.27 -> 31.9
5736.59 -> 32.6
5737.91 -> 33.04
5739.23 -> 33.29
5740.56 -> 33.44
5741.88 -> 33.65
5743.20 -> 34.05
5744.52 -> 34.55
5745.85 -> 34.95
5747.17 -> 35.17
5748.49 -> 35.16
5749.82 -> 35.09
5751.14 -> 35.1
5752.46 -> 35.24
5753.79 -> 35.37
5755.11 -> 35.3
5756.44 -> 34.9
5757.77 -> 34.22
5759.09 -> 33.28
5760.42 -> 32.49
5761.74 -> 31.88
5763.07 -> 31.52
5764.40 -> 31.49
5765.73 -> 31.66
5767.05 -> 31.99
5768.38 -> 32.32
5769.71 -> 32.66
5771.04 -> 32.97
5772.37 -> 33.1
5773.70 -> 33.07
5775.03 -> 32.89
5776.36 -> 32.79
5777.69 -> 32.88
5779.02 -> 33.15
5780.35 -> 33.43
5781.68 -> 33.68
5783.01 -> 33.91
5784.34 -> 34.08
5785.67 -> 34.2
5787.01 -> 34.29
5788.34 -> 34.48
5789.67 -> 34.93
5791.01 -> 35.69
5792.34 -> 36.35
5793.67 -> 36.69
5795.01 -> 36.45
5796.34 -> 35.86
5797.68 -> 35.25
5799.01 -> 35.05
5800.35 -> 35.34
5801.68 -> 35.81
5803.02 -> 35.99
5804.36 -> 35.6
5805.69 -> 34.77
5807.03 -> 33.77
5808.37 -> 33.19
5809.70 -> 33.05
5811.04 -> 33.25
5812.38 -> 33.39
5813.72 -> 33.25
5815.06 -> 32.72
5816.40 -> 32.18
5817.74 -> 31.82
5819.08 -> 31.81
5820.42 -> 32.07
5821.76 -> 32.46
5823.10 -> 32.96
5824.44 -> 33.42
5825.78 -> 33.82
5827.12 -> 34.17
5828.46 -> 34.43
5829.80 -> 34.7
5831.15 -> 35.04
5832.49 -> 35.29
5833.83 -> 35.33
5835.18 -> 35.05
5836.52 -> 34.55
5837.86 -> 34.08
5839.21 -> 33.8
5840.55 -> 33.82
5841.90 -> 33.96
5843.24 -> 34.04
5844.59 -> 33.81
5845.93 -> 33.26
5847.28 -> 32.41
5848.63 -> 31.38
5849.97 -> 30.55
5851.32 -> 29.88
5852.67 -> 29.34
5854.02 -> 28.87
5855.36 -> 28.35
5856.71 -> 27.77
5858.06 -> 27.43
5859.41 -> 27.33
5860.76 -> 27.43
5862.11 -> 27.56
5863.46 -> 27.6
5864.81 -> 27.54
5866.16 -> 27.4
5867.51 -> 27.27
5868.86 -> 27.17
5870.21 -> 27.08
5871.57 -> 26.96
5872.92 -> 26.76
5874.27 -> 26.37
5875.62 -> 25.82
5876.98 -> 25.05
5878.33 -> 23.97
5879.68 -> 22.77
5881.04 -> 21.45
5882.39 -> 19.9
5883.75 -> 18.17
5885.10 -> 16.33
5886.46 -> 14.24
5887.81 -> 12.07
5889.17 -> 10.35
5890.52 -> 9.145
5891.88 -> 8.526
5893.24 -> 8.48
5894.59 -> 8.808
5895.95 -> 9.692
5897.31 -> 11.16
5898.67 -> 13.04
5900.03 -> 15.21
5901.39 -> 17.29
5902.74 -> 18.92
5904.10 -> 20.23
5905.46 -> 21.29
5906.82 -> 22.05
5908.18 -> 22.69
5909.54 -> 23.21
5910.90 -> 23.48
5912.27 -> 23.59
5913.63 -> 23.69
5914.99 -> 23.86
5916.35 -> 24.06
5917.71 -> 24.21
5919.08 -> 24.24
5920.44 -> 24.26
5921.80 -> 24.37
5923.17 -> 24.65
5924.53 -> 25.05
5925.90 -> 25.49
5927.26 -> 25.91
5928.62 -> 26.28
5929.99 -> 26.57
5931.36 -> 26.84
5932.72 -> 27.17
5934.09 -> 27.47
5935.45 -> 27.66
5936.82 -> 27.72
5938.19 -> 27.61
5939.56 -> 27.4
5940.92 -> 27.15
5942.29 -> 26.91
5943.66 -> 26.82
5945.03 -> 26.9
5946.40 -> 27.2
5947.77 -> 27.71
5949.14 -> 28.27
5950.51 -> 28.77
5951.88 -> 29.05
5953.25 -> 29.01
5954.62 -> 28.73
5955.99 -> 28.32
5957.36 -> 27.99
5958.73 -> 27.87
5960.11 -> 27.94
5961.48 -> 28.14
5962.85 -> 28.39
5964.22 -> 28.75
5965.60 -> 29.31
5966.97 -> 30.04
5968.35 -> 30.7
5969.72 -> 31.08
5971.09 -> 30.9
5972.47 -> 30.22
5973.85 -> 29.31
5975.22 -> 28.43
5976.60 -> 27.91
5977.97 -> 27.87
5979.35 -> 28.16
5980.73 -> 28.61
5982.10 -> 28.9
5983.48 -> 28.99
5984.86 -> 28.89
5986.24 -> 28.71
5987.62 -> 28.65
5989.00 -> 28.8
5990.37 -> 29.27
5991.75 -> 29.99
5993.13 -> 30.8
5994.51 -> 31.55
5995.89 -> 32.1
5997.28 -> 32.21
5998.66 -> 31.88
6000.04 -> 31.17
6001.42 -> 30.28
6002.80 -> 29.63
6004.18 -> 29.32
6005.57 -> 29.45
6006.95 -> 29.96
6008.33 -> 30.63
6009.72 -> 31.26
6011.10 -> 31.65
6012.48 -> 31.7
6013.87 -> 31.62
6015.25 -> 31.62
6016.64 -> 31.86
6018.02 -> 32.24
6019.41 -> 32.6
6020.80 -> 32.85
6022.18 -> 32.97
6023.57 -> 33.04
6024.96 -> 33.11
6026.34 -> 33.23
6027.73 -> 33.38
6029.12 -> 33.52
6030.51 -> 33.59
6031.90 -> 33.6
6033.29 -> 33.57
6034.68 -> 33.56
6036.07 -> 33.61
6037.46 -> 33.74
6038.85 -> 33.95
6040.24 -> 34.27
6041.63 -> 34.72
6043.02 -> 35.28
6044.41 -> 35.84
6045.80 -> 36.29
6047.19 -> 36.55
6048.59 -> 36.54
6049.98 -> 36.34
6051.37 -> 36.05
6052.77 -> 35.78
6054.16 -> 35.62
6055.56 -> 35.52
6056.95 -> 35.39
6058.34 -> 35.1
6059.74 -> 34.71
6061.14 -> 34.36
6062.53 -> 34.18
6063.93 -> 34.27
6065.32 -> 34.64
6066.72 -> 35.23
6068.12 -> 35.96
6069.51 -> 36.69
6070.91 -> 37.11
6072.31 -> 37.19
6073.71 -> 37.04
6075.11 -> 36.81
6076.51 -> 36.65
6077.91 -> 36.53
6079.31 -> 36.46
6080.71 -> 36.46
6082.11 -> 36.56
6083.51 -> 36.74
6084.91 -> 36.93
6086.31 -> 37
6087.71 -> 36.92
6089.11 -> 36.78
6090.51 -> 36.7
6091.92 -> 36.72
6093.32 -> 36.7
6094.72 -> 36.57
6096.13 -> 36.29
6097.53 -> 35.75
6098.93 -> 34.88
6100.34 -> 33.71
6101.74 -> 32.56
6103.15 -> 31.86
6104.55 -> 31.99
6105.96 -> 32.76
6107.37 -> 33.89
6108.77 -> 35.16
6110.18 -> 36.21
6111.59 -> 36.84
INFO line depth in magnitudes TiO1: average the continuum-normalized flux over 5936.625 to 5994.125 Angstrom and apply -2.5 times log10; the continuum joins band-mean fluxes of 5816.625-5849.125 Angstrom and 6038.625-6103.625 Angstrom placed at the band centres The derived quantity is 0.21 mag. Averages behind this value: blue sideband 33.6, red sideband 35.8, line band 28.6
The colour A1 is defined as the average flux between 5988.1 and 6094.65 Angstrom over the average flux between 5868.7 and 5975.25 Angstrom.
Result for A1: 1.43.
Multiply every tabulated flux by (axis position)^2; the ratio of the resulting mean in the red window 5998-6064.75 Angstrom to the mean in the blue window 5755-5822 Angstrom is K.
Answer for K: 1.1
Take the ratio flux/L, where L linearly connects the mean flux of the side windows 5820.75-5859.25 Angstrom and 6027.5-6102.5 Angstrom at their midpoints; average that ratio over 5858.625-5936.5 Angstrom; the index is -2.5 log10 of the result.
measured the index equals 0.46 mag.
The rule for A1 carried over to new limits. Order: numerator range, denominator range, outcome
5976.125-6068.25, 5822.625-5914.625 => 1.29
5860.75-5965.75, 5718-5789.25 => 0.71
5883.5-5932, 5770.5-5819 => 0.57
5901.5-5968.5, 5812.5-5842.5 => 0.78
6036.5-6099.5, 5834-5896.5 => 1.43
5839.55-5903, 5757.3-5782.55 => 0.71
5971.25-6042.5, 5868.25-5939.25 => 1.46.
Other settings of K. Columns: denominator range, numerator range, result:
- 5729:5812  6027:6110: 1.16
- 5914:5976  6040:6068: 1.34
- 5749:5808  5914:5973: 0.85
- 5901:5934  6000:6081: 1.49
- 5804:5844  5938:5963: 0.86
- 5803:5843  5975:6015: 0.94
